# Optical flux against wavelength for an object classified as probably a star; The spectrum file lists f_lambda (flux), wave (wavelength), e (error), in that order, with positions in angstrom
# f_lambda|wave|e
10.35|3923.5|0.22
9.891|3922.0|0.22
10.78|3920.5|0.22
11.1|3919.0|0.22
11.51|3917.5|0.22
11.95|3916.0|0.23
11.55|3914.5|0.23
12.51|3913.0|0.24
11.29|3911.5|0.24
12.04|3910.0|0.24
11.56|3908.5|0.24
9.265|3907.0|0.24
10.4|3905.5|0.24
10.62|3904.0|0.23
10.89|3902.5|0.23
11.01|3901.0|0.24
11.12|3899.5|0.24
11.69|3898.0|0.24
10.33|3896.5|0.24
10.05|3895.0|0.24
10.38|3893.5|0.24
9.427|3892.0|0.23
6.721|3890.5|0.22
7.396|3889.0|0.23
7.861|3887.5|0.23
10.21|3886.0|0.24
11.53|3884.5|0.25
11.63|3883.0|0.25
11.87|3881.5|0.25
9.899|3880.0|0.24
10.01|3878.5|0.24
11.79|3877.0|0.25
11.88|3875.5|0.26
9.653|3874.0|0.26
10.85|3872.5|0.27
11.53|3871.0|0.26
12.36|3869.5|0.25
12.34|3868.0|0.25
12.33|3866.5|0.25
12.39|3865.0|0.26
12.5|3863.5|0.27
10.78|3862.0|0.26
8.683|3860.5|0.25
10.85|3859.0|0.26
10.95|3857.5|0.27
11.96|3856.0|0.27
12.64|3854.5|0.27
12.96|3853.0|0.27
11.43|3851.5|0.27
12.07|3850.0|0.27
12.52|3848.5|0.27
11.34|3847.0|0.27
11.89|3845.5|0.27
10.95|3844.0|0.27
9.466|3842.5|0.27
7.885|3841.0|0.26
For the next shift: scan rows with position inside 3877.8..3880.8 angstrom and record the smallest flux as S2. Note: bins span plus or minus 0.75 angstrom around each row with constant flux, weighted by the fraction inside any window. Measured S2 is 9.899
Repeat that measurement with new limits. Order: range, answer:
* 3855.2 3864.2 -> 8.683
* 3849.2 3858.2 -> 10.95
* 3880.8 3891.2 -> 6.721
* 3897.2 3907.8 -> 9.265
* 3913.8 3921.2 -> 10.78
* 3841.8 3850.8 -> 9.466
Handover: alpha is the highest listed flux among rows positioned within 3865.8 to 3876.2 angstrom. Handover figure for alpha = 12.36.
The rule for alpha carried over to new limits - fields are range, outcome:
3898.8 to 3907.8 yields 11.12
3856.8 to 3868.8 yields 12.5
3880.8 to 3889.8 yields 11.87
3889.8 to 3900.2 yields 11.69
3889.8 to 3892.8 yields 9.427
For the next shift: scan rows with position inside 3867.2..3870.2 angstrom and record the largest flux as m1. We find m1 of 12.36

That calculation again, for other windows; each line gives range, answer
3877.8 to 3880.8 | 10.01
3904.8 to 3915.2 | 12.51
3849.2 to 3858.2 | 12.96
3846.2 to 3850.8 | 12.52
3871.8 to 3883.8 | 11.88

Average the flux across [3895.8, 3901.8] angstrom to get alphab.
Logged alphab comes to 11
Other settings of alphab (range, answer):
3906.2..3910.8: 11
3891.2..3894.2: 9.84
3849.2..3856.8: 12.2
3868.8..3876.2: 11.2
